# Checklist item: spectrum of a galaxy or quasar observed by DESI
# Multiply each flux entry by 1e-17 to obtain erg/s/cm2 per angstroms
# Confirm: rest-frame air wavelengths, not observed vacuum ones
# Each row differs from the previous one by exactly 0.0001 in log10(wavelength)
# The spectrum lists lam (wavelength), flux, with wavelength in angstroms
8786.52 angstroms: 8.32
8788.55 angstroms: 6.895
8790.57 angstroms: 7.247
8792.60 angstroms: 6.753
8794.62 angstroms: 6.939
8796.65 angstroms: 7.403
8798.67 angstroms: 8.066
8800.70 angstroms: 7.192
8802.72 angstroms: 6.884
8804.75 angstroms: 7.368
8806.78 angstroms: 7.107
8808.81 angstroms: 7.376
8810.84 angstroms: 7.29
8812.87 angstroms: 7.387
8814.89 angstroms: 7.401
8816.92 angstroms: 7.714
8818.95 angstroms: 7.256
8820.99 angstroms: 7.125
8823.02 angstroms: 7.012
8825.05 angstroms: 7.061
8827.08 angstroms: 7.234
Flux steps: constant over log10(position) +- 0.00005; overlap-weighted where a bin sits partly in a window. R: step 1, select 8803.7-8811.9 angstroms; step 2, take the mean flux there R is 7.28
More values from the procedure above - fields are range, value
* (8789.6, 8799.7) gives 7.28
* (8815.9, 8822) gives 7.35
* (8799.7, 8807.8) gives 7.14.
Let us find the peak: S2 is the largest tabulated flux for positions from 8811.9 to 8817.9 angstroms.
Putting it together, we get 7.714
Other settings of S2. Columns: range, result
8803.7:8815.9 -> 7.401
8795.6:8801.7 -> 8.066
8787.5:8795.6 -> 7.247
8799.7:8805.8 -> 7.368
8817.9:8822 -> 7.256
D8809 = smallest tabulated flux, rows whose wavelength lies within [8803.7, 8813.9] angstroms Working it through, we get 7.107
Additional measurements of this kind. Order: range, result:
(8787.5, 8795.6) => 6.753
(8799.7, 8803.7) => 6.884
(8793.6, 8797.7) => 6.939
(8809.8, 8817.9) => 7.29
